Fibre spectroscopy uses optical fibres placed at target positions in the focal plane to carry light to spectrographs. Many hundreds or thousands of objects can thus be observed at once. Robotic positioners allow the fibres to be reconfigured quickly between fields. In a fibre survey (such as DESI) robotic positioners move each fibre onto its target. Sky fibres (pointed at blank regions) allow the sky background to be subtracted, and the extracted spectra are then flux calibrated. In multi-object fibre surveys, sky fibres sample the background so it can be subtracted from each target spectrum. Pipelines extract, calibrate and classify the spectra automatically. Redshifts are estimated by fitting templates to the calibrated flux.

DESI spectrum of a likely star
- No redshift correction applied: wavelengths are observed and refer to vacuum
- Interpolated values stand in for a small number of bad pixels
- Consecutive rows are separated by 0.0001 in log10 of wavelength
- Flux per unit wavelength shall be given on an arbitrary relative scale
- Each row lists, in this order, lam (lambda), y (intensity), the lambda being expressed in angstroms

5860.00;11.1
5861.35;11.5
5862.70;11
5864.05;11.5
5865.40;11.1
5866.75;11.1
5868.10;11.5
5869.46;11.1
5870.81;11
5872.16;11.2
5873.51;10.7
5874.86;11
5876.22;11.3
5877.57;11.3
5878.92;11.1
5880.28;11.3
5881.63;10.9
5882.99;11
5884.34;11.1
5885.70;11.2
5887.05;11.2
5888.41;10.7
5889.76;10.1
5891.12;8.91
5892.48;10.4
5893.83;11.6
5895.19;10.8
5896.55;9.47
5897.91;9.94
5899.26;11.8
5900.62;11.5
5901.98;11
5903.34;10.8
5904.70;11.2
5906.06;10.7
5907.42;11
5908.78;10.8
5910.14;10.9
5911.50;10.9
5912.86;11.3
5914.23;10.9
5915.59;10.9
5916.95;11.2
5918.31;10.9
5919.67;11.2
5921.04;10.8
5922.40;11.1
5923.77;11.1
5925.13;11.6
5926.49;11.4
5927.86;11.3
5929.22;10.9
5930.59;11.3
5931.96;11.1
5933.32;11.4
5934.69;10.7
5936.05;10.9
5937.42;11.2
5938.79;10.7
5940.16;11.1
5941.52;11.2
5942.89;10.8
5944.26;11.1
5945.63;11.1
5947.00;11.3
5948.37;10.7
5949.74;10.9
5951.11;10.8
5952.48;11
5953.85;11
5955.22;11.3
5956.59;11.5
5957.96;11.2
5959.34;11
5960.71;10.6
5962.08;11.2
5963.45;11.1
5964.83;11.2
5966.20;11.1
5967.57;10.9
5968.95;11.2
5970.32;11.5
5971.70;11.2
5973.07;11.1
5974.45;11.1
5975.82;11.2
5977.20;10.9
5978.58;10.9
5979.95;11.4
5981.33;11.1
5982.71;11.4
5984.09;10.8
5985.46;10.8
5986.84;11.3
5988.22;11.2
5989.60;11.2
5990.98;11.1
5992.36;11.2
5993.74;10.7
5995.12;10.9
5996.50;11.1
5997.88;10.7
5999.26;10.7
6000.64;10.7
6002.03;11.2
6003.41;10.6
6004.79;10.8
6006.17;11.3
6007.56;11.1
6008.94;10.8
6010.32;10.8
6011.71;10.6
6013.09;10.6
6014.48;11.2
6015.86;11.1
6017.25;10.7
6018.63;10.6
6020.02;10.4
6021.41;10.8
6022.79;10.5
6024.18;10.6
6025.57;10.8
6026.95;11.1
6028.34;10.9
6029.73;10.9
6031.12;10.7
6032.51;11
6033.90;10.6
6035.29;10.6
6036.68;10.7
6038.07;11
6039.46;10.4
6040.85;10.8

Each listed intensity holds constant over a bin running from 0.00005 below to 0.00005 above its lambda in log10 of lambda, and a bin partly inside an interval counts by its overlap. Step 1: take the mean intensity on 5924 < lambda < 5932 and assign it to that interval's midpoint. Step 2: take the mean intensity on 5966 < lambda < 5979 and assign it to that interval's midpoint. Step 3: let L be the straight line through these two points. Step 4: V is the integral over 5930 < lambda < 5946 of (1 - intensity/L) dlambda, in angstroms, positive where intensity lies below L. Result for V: 0.27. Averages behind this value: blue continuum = 11.3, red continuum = 11.1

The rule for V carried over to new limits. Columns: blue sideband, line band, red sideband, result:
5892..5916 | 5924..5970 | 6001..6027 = -1.0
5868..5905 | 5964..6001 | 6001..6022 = -0.7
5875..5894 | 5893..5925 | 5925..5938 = 0.2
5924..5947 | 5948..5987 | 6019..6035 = -0.3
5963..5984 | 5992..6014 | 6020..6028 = 0.1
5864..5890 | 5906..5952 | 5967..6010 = 0.1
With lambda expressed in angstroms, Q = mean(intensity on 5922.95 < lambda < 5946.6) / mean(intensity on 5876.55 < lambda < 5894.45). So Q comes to 1.03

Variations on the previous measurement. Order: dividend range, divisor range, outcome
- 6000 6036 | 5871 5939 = 0.99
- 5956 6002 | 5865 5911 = 1.02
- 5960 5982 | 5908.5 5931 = 1.00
